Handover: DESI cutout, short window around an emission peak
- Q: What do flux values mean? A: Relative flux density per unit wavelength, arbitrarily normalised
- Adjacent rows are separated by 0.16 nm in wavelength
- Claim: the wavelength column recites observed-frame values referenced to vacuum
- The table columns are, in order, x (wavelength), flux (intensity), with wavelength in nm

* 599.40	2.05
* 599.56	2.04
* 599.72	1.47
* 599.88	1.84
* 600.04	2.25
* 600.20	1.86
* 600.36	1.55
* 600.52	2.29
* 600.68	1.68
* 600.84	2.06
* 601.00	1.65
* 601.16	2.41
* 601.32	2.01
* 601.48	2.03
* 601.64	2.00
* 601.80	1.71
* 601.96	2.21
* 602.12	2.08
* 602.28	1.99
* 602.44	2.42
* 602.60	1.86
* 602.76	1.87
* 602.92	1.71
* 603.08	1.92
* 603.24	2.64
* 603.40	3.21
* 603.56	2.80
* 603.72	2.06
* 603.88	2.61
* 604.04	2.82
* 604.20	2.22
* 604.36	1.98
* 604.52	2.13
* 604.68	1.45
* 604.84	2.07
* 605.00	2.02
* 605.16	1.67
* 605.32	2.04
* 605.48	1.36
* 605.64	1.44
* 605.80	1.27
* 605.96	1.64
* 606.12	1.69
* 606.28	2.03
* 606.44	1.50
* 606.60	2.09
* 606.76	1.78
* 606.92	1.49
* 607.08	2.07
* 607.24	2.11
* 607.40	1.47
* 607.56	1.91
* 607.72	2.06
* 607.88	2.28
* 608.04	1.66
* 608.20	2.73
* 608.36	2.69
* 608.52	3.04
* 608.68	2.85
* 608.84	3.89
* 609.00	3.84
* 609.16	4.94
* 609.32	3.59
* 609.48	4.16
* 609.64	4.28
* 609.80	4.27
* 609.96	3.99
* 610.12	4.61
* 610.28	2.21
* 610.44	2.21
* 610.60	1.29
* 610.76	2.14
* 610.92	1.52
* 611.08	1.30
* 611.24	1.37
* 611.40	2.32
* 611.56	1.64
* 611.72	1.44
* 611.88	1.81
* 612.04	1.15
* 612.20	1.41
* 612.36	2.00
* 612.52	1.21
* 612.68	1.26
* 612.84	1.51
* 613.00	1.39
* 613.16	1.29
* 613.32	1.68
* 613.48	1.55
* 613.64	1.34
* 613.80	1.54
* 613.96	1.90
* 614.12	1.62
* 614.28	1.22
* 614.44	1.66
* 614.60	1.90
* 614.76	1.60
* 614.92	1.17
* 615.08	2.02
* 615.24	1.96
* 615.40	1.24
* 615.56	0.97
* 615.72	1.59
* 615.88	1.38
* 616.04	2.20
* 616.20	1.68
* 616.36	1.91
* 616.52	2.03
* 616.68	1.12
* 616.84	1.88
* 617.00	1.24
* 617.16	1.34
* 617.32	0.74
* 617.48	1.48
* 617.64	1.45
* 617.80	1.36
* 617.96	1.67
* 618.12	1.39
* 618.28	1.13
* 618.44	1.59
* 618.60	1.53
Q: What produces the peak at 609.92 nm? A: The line [O III]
